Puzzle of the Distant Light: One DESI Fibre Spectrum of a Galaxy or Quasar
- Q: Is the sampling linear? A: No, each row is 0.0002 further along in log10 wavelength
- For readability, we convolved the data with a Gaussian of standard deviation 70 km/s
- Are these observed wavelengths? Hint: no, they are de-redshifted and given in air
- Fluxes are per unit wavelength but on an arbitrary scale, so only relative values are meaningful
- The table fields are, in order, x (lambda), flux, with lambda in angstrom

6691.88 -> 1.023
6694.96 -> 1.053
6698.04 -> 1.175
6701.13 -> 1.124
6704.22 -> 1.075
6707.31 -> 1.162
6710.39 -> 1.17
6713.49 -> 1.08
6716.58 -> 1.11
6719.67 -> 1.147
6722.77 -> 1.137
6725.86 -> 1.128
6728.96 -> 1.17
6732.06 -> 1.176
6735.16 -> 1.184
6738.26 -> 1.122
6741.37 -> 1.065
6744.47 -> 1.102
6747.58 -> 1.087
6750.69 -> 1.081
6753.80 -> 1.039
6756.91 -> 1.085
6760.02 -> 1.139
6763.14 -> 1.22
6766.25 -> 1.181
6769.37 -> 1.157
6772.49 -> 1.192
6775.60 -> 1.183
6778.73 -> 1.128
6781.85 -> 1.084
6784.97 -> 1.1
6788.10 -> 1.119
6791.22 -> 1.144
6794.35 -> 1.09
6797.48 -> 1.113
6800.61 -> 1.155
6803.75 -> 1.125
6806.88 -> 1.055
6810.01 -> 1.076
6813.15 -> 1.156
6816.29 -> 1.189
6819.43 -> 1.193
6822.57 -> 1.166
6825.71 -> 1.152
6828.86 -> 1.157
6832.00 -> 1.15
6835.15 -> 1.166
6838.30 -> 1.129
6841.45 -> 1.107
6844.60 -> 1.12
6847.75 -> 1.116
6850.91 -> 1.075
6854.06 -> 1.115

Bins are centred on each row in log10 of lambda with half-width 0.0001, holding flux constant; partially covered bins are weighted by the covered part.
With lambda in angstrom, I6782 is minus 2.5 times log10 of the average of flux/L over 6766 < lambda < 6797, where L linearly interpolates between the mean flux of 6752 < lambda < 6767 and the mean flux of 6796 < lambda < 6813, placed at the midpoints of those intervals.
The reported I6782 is -0.01 mag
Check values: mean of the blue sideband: 1.13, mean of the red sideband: 1.11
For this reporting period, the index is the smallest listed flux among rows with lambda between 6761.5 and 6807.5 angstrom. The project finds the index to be 1.055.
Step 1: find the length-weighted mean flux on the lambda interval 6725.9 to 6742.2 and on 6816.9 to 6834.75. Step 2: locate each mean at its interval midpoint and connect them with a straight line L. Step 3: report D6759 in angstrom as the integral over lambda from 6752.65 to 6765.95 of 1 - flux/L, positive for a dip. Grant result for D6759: 0.3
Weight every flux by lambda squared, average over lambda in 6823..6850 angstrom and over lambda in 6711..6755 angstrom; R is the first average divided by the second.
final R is 1.0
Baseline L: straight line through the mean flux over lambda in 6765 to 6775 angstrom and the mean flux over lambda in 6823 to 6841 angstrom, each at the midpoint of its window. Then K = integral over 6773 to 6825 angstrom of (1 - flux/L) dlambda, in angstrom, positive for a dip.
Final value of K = 1.5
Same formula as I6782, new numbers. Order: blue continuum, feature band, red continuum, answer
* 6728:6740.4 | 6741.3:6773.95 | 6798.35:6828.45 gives 0.03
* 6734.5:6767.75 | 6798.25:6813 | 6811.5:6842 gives 0.04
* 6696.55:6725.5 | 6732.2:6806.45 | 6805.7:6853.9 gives 0.01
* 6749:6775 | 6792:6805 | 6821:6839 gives 0.02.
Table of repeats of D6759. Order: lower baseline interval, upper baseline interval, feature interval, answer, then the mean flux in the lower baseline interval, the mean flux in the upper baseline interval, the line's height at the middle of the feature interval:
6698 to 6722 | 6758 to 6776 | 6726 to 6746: 0.2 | 1.13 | 1.18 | 1.15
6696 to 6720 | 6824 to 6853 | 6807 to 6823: -0.2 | 1.13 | 1.13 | 1.13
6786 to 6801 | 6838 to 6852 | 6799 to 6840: -1.1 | 1.12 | 1.11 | 1.11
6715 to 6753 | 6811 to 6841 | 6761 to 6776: -0.6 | 1.12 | 1.16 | 1.14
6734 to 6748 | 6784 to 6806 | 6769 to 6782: -0.4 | 1.11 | 1.12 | 1.12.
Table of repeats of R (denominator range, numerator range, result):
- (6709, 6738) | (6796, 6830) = 1.02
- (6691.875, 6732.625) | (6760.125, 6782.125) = 1.05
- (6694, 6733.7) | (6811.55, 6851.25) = 1.05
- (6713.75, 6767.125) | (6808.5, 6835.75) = 1.05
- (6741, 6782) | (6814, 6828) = 1.06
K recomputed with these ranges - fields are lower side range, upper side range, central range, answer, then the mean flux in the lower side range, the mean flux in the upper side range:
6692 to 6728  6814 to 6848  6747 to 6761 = 0.6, 1.12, 1.15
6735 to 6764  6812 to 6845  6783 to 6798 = 0.2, 1.11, 1.15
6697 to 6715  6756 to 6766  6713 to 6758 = 1.1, 1.13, 1.16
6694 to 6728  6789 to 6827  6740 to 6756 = 0.8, 1.13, 1.13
